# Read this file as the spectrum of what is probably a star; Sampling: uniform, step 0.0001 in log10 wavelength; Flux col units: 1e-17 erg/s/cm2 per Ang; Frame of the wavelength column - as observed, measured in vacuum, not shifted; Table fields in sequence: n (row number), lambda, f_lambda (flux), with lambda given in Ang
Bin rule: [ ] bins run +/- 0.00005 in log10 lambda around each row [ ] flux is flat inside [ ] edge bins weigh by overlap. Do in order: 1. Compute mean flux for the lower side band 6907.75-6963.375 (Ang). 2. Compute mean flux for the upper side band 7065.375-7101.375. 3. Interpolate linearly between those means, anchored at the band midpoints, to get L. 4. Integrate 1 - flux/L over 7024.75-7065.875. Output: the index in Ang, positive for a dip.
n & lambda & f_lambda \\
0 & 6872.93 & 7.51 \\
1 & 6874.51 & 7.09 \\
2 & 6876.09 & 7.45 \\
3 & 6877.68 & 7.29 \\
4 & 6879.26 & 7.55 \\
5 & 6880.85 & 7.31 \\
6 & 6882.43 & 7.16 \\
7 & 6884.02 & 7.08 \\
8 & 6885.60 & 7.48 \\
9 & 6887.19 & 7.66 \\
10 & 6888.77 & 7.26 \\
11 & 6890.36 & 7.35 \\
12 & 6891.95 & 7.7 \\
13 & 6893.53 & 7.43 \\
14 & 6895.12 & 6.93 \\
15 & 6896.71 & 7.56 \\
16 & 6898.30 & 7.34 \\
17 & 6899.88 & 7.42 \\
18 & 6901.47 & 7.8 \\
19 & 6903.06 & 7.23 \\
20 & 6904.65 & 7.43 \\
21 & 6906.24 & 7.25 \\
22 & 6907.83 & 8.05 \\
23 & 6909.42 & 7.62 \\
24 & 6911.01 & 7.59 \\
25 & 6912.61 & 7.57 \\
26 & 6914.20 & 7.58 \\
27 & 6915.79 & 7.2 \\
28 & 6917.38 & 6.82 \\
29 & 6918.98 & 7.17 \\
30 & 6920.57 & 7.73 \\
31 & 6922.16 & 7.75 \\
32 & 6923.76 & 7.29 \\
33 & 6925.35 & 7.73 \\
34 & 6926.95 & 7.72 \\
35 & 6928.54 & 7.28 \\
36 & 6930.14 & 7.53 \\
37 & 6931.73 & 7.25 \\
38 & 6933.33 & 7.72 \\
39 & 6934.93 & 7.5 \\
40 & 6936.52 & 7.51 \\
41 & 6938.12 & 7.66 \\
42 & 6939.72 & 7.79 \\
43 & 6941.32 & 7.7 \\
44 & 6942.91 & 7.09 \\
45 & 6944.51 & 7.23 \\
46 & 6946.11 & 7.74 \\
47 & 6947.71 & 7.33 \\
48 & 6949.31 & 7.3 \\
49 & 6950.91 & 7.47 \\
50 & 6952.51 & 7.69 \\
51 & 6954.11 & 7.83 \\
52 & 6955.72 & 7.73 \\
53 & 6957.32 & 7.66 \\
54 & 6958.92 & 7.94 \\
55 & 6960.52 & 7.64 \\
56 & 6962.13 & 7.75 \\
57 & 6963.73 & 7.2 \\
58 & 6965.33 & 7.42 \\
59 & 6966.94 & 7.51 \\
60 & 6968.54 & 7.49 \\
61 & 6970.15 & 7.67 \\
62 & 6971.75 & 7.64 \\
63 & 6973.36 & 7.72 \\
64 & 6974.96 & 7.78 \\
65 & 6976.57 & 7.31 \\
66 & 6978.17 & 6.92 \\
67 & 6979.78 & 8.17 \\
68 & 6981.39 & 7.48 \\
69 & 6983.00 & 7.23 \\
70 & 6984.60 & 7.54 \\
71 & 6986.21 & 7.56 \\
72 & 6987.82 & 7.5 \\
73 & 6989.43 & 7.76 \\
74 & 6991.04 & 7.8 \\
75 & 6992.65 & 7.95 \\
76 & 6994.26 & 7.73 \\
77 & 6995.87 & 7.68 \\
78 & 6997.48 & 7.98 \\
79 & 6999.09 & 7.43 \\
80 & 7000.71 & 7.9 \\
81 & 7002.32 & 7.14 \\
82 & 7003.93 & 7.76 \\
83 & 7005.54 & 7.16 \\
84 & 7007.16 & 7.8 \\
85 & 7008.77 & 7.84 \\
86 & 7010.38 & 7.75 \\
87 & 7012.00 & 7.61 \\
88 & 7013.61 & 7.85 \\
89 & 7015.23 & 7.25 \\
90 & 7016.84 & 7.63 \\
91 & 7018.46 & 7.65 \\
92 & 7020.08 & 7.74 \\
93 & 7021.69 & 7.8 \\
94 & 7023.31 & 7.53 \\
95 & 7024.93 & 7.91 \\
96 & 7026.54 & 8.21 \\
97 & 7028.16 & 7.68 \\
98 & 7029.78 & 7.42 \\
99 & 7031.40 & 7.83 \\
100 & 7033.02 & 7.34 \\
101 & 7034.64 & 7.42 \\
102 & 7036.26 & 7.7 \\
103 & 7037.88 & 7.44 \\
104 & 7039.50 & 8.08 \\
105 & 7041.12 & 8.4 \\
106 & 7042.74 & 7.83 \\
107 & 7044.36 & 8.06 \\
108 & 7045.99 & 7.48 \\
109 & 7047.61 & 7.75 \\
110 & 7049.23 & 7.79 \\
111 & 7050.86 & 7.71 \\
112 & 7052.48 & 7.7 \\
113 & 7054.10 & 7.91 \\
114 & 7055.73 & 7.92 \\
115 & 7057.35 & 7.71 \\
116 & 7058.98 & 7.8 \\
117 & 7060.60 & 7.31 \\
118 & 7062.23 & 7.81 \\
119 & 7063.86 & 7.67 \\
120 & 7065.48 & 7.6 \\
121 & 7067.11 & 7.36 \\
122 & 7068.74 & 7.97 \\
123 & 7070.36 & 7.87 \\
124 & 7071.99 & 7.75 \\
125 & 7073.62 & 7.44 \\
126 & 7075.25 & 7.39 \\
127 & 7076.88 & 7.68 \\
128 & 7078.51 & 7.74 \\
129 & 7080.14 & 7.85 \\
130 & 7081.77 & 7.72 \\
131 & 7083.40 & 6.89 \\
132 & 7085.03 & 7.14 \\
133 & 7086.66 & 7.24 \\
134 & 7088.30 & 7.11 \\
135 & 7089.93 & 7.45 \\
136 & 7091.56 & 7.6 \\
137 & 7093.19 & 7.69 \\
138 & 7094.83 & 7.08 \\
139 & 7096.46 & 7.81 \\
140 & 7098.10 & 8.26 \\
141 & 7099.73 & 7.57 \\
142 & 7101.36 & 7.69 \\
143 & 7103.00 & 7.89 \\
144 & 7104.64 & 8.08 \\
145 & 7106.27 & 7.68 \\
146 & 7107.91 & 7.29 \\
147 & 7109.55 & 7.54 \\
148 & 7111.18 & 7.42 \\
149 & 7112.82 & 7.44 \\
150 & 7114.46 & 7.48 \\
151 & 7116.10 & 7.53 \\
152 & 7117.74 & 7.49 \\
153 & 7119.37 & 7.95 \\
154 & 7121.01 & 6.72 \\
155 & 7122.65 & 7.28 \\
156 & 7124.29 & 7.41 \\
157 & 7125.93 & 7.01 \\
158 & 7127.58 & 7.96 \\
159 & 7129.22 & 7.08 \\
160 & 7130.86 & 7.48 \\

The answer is -1.07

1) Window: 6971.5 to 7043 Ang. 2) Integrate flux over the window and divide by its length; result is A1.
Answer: 7.66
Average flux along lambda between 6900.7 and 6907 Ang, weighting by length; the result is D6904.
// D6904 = 7.43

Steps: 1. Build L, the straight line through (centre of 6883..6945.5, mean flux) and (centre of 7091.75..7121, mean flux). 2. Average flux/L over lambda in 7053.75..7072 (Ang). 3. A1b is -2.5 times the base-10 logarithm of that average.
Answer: -0.02 mag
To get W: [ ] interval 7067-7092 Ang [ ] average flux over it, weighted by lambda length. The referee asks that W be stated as 7.52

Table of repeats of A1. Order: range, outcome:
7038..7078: 7.74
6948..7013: 7.61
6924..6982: 7.56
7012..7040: 7.67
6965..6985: 7.53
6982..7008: 7.62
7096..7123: 7.6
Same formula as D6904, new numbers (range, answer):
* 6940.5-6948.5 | 7.42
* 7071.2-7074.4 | 7.59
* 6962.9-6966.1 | 7.33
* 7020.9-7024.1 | 7.66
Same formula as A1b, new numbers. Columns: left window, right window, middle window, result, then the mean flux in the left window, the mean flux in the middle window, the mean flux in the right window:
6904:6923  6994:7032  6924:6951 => 0.004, 7.48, 7.5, 7.68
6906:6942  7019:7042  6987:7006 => 0.003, 7.52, 7.66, 7.75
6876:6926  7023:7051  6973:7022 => 0.005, 7.43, 7.63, 7.76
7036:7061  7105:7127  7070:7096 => 0.019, 7.8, 7.47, 7.42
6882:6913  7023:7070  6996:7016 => 0.005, 7.45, 7.62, 7.74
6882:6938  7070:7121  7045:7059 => -0.031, 7.45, 7.75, 7.56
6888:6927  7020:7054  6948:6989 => 0.005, 7.45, 7.56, 7.76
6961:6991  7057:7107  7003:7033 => -0.016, 7.54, 7.68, 7.61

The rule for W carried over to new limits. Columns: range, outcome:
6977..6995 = 7.6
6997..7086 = 7.67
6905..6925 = 7.47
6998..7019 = 7.6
